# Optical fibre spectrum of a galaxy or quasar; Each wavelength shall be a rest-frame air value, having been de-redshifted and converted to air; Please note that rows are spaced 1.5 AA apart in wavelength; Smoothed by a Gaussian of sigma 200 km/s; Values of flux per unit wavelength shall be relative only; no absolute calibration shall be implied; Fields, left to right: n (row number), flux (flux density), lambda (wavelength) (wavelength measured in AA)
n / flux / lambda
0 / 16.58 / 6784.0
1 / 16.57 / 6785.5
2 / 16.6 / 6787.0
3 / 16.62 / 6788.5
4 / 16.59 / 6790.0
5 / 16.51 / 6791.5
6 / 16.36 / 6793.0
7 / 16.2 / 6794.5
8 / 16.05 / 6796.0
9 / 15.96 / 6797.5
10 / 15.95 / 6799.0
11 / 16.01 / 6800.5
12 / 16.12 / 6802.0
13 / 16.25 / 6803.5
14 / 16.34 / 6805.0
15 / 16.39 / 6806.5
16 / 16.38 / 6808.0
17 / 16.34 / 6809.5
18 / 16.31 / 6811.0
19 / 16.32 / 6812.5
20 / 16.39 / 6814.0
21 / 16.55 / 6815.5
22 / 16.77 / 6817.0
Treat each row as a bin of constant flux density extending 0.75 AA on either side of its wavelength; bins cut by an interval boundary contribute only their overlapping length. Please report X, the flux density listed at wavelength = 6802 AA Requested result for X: 16.12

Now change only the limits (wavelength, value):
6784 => 16.58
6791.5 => 16.51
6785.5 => 16.57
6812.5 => 16.32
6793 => 16.36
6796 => 16.05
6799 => 15.95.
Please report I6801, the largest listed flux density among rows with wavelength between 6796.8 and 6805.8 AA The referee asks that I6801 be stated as 16.34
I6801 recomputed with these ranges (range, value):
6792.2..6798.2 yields 16.36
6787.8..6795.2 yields 16.62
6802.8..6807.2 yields 16.39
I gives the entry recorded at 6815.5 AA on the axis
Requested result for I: 16.55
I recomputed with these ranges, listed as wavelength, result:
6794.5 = 16.2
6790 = 16.59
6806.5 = 16.39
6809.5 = 16.34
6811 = 16.31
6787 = 16.6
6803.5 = 16.25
